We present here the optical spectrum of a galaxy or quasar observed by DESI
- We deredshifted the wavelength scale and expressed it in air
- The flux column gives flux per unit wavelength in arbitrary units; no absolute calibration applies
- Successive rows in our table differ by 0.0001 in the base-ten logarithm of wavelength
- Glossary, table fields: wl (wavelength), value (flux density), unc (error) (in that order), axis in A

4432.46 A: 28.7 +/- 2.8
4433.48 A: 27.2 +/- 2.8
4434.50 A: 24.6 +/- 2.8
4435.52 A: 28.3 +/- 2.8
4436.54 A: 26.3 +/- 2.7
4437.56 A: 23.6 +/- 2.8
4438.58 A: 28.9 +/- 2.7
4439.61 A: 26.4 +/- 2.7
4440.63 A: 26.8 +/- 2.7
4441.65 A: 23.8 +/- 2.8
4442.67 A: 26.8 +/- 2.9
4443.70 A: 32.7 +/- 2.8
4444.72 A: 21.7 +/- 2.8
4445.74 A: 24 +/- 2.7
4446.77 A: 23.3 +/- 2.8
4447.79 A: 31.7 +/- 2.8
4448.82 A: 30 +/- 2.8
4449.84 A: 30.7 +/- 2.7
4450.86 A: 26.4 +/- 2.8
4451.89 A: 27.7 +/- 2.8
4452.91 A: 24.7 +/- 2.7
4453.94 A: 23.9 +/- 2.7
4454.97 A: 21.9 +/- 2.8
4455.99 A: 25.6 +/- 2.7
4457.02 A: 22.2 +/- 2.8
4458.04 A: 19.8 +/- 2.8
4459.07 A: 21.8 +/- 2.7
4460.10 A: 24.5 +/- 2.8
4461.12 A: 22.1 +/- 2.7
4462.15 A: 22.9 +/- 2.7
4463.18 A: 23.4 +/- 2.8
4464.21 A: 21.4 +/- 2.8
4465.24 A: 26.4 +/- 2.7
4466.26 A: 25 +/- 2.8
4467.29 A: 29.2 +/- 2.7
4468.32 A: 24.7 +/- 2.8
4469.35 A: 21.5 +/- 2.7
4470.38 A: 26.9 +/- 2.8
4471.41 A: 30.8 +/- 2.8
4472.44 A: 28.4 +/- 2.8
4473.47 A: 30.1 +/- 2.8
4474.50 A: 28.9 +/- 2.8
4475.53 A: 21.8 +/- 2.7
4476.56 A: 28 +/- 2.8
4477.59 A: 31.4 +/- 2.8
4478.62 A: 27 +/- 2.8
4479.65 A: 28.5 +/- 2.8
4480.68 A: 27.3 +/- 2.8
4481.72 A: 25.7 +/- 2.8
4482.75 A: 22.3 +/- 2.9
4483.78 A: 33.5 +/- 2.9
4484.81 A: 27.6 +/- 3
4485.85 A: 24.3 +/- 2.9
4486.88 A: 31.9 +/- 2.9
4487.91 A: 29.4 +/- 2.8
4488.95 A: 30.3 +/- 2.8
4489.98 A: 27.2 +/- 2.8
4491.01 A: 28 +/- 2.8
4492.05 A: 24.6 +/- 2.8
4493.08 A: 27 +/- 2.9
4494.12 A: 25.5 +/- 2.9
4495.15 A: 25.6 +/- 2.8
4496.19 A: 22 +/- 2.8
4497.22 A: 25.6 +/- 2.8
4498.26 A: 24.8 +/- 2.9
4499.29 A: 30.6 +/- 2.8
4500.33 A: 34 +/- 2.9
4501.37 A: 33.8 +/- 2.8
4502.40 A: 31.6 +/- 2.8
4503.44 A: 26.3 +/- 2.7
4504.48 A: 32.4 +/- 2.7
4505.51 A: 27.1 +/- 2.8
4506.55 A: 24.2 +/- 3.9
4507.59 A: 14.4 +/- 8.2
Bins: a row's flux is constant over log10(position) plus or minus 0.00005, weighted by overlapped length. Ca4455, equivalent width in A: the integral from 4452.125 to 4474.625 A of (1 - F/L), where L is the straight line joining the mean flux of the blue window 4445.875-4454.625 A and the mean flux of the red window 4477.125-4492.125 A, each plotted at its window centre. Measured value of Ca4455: 2.2 A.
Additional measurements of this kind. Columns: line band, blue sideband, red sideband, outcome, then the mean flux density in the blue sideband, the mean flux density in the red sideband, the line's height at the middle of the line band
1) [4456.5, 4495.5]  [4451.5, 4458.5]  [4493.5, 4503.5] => -0.7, 23.7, 28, 25.8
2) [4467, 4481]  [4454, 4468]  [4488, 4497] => -1.5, 23.6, 26.4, 24.7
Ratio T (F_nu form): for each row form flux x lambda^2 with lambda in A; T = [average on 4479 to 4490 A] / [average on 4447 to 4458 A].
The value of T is 1.09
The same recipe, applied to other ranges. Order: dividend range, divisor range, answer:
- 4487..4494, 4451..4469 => 1.18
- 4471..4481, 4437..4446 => 1.10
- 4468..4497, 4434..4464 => 1.09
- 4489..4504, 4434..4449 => 1.07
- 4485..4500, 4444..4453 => 1.02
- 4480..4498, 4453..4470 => 1.16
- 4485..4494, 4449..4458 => 1.11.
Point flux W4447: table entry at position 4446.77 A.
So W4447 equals 23.3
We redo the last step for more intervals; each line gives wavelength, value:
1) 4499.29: 30.6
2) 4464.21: 21.4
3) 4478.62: 27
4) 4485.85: 24.3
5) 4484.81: 27.6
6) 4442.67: 26.8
